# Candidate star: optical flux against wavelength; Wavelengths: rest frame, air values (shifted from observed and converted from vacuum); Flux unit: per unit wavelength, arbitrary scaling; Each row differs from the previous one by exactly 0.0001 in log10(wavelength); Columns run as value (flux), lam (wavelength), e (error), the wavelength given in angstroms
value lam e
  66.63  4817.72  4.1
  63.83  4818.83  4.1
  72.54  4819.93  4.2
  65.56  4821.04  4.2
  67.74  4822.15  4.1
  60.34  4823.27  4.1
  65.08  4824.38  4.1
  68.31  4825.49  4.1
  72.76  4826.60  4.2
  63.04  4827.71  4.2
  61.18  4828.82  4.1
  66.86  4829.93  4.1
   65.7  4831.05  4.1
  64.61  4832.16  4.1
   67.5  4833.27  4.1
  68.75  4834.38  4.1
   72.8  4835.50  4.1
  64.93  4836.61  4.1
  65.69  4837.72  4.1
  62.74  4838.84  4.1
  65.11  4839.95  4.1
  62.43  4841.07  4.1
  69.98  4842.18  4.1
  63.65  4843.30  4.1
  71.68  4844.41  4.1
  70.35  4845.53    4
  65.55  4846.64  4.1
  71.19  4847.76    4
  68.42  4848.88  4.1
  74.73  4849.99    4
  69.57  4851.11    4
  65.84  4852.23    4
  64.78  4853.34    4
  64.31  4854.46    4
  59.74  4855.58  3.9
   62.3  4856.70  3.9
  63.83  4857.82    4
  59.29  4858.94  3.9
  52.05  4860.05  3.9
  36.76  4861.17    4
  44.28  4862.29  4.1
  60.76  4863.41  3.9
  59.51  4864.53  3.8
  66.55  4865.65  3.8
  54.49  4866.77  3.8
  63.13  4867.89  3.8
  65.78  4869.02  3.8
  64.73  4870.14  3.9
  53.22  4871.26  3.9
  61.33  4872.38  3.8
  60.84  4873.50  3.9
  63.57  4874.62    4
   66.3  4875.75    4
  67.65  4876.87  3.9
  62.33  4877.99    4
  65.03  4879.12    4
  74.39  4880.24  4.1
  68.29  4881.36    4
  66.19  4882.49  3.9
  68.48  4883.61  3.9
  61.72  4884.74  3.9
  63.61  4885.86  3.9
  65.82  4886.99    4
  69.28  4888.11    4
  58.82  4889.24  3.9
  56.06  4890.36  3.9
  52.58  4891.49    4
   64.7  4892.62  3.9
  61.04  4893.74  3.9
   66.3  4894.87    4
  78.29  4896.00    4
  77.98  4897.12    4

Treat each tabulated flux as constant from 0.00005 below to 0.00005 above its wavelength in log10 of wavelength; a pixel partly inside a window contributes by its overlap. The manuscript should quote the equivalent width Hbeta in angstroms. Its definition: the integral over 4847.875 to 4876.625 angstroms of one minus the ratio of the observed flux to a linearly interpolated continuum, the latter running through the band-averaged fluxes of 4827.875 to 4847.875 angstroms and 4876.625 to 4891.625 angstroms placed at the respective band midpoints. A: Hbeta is 1.9 angstroms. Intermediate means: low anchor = 66.5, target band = 61.3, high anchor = 64.6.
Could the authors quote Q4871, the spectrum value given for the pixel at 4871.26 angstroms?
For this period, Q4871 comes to 53.22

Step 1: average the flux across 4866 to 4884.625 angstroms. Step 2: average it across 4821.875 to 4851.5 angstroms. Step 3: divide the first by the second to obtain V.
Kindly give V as 0.96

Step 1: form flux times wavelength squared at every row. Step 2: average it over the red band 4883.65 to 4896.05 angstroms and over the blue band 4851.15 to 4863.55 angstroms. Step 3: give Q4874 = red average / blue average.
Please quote 1.10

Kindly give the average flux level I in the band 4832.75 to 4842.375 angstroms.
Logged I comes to 66.5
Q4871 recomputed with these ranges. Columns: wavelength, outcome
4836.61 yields 64.93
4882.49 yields 66.19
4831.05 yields 65.7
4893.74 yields 61.04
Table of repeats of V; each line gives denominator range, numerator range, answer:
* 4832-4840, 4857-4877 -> 0.88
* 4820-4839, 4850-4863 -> 0.89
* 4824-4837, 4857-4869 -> 0.85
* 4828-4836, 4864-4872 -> 0.92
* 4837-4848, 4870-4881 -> 0.96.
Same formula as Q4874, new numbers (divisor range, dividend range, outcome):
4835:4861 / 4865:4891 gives 0.99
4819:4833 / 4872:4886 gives 1.01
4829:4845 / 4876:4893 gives 0.99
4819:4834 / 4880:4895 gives 0.99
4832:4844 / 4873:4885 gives 1.01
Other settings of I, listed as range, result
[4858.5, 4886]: 61.2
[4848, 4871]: 61.1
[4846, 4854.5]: 68.3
